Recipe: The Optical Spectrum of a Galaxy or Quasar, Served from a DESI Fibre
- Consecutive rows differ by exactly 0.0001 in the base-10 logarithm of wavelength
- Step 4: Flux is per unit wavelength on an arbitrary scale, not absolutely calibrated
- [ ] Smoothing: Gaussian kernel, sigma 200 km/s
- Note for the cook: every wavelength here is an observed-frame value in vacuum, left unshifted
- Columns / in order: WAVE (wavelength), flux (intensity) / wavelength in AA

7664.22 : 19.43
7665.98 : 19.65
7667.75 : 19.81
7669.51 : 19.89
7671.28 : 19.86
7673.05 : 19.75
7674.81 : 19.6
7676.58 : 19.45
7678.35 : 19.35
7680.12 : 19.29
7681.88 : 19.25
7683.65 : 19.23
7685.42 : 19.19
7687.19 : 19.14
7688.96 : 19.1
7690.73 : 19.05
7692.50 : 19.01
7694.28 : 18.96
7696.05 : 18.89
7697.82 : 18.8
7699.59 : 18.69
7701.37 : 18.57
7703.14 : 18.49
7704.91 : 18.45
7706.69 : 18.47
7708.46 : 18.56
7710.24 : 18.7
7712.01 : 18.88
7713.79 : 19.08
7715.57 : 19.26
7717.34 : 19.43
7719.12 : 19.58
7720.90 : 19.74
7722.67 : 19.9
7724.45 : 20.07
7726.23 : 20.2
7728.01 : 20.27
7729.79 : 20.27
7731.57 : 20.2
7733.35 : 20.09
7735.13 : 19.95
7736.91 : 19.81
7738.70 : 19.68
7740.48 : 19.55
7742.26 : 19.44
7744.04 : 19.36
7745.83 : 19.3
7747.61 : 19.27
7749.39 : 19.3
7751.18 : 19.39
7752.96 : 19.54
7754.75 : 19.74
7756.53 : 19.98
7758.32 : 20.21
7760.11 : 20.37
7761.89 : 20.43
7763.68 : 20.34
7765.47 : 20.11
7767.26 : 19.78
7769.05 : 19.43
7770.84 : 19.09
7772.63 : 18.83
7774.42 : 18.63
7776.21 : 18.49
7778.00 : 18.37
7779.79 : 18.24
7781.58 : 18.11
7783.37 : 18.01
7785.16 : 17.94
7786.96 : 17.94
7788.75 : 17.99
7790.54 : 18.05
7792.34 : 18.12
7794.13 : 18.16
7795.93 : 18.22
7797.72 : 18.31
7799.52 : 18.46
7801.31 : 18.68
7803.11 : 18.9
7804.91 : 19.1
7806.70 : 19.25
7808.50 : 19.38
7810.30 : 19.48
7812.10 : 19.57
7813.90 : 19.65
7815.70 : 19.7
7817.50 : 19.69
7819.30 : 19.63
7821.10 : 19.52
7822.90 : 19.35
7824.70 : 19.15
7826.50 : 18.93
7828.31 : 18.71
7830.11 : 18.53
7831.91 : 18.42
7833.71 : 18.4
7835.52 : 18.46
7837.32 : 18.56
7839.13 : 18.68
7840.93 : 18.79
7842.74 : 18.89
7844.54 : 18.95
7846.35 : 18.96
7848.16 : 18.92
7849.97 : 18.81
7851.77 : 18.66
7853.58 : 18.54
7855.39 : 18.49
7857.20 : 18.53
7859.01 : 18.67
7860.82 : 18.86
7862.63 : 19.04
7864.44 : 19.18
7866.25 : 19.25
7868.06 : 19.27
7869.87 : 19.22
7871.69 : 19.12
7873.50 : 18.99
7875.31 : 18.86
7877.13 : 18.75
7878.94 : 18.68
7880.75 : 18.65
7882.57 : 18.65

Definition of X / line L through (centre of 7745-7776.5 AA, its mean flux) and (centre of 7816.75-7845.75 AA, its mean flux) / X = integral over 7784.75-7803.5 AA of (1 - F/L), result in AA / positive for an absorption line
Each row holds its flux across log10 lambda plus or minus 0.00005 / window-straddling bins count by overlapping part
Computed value 1.0 AA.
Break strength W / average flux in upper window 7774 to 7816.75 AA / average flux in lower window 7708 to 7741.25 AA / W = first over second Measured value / 0.95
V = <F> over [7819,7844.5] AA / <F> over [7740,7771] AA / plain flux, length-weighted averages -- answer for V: 1.0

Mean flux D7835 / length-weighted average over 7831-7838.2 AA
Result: 18.5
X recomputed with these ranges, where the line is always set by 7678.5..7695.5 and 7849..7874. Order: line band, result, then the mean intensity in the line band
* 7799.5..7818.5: -0.3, 19.3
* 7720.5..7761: -1.6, 19.8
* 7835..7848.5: 0.1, 18.8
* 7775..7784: 0.4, 18.3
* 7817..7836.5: 0.0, 19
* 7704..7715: 0.2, 18.7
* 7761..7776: -0.4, 19.5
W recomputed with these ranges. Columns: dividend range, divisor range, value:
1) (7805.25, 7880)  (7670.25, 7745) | 0.98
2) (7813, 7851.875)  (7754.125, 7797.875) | 1.00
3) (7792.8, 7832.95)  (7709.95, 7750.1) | 0.97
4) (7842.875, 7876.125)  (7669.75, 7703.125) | 0.99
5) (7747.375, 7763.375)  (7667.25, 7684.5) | 1.02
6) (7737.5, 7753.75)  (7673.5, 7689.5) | 1.01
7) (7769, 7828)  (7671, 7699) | 0.98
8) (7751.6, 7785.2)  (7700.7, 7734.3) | 0.99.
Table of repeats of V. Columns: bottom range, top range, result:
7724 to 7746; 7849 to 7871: 0.95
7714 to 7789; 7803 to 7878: 0.98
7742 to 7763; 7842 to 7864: 0.95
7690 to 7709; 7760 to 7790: 1.01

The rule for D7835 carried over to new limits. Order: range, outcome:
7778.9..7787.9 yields 18.1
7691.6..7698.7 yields 18.9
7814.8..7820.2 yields 19.7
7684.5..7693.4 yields 19.1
